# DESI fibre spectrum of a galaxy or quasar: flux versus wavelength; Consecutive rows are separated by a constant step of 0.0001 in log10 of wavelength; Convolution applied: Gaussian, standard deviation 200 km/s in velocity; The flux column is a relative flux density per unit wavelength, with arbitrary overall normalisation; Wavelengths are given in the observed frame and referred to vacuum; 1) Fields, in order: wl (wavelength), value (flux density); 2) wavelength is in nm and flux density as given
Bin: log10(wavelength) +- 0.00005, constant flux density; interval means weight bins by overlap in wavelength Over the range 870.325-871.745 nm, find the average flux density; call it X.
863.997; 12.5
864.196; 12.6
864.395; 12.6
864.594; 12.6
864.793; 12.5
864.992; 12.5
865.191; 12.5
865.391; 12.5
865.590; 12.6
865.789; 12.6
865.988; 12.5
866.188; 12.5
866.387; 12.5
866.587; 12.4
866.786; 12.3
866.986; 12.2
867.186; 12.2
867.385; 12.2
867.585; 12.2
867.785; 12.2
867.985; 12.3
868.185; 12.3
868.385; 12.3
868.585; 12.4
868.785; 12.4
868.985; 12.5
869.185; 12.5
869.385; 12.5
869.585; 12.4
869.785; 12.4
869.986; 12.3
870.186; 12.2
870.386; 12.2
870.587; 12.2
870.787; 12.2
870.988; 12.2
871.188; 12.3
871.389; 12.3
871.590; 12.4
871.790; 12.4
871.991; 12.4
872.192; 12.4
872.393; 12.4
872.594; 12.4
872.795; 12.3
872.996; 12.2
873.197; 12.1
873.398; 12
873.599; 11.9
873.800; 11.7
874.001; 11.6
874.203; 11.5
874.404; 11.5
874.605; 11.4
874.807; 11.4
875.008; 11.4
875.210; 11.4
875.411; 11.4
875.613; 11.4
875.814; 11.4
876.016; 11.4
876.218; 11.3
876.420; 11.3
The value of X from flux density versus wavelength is 12.3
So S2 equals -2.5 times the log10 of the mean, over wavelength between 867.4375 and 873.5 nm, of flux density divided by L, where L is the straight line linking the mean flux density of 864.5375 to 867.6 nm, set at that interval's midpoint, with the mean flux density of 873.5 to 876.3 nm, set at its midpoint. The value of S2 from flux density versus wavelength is -0.03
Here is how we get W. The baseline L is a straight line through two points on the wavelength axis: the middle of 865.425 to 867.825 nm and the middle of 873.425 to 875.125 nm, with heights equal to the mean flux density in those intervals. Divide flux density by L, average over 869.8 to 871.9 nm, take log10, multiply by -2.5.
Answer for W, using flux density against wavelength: -0.03 mag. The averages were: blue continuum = 12.4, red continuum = 11.6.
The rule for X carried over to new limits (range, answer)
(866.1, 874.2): 12.3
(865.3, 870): 12.4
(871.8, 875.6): 11.9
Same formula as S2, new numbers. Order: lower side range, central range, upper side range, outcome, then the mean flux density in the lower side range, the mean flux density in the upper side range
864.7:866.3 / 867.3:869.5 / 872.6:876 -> -0.01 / 12.5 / 11.7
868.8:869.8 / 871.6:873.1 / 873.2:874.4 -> -0.03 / 12.5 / 11.8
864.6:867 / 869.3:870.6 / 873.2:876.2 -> -0.02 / 12.5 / 11.5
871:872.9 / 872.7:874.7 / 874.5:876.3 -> 0.00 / 12.4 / 11.4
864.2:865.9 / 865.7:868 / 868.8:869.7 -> 0.02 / 12.6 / 12.5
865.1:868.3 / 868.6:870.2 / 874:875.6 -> -0.03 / 12.4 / 11.4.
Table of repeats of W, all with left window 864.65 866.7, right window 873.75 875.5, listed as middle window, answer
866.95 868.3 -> 0.01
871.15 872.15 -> -0.05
